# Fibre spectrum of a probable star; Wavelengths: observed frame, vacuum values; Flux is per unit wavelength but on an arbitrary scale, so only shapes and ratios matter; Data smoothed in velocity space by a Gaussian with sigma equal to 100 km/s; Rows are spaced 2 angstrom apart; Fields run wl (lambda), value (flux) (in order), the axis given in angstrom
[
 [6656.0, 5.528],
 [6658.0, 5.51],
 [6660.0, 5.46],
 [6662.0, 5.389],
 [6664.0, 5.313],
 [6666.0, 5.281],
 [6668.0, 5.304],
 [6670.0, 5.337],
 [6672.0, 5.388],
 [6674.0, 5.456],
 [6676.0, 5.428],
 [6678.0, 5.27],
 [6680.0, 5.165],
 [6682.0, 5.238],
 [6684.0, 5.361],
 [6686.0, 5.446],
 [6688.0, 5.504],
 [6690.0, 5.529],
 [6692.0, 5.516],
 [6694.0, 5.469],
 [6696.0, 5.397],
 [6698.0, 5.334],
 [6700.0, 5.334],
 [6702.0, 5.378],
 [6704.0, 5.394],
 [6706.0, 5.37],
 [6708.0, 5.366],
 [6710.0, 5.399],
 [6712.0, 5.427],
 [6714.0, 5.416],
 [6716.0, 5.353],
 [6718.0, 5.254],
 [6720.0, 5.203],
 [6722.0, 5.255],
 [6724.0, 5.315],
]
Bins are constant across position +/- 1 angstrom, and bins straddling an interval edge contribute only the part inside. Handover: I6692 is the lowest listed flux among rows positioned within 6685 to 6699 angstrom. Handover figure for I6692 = 5.334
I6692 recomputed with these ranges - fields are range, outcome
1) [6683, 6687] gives 5.361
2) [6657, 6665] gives 5.313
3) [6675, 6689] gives 5.165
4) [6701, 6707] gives 5.37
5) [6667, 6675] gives 5.304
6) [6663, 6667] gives 5.281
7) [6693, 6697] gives 5.397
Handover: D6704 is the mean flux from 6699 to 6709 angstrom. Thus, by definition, 5.37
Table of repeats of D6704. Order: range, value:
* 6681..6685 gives 5.3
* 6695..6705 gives 5.37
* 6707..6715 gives 5.4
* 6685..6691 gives 5.49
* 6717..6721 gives 5.23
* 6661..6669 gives 5.32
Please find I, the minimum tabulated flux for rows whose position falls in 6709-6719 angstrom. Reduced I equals 5.254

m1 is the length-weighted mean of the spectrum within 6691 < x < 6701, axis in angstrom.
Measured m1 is 5.41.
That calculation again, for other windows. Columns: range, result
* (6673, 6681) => 5.33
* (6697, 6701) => 5.33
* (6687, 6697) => 5.48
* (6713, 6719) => 5.34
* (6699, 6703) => 5.36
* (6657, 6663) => 5.45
